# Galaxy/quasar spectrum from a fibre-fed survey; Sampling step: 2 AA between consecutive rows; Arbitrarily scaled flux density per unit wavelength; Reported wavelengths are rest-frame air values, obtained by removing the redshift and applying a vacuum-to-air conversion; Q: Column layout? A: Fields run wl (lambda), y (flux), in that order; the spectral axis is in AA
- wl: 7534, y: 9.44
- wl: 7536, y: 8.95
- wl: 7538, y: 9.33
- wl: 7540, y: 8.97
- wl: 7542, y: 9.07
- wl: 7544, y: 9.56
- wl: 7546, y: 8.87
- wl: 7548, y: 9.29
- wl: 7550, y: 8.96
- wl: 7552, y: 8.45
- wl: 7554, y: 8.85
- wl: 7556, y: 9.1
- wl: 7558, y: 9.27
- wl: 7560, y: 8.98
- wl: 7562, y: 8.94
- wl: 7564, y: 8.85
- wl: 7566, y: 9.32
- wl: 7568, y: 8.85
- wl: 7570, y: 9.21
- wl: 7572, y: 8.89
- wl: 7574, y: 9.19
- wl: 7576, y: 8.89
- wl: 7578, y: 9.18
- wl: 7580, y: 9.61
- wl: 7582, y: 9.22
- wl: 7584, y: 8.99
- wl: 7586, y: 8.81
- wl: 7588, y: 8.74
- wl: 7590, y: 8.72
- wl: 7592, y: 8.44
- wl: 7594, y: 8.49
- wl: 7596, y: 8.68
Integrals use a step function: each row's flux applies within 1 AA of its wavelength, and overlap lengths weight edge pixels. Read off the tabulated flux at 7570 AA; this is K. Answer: 9.21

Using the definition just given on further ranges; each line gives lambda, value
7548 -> 9.29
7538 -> 9.33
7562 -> 8.94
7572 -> 8.89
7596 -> 8.68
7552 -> 8.45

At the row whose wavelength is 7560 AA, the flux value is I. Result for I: 8.98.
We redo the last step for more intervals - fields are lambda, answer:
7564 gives 8.85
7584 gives 8.99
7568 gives 8.85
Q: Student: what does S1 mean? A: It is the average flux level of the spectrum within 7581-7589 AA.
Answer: 8.94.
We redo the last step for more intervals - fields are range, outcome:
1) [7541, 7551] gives 9.15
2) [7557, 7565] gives 9.01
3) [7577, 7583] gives 9.34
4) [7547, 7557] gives 8.93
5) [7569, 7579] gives 9.07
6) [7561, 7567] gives 9.04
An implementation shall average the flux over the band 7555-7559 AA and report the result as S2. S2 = 9.18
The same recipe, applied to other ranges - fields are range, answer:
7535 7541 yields 9.08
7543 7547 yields 9.21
